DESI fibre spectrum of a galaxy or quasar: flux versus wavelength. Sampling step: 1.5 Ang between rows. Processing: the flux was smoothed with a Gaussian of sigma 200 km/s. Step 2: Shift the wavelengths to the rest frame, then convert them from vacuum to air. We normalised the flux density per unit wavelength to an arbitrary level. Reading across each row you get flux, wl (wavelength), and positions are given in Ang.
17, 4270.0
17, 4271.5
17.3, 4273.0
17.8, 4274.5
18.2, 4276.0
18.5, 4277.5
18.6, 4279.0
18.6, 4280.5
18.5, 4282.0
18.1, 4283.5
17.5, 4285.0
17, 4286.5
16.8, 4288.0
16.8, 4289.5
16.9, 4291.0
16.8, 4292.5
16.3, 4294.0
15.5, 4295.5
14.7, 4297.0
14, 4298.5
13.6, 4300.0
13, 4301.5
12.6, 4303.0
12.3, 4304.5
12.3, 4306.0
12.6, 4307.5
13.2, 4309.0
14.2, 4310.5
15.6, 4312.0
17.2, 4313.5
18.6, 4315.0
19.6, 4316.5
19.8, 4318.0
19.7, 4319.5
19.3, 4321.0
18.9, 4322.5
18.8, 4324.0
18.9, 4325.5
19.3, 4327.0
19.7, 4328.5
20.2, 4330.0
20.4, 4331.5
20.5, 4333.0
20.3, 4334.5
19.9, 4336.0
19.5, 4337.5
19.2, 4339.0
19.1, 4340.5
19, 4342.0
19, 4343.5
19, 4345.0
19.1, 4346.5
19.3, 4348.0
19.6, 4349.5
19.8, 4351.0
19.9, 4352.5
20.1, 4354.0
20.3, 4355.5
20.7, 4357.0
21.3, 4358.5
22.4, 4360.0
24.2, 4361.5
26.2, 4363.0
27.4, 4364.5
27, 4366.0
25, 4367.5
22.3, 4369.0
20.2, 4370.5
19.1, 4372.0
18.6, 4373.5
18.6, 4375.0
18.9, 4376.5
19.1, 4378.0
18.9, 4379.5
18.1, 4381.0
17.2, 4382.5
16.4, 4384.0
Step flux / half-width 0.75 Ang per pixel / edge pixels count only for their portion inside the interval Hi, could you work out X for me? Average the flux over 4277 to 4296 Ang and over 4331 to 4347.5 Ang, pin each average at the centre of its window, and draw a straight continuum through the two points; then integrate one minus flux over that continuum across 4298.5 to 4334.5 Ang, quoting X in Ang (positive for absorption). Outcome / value 3.3 Ang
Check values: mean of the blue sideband 17.4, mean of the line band 17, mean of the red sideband 19.5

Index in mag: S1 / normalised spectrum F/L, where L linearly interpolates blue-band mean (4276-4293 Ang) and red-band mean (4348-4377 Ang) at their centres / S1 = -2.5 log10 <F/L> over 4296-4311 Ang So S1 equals 0.37 mag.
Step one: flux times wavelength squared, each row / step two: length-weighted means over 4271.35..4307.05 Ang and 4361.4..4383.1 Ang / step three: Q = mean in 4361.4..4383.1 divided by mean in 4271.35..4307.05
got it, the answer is 1.4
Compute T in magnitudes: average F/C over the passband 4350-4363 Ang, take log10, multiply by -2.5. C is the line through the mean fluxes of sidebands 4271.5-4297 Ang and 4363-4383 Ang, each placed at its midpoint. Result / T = -0.05 mag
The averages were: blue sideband 17.4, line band 21.4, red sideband 21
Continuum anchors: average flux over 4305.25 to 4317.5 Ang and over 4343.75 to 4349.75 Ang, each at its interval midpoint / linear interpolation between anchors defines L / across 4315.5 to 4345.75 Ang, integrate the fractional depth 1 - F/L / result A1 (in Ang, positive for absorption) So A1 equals -3.5 Ang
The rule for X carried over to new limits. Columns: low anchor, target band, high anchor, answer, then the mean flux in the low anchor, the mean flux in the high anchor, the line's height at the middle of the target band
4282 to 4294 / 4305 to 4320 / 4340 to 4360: 1.71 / 17.2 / 19.8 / 18.2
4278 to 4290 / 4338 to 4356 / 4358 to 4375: 1.86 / 17.8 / 22.9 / 21.7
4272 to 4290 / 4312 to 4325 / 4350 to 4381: 0.41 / 17.8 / 21.4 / 19.4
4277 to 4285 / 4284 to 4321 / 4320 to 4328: 5.82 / 18.4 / 19.1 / 18.7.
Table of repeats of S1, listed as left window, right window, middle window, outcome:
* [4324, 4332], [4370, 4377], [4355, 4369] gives -0.23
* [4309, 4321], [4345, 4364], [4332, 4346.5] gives 0.01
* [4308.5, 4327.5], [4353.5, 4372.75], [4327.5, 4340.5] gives -0.01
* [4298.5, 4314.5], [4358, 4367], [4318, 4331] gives -0.12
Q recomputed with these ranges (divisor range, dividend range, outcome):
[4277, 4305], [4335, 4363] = 1.29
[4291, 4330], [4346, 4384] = 1.31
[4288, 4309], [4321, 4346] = 1.37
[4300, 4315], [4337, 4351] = 1.41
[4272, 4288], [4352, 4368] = 1.34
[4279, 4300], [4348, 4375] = 1.35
